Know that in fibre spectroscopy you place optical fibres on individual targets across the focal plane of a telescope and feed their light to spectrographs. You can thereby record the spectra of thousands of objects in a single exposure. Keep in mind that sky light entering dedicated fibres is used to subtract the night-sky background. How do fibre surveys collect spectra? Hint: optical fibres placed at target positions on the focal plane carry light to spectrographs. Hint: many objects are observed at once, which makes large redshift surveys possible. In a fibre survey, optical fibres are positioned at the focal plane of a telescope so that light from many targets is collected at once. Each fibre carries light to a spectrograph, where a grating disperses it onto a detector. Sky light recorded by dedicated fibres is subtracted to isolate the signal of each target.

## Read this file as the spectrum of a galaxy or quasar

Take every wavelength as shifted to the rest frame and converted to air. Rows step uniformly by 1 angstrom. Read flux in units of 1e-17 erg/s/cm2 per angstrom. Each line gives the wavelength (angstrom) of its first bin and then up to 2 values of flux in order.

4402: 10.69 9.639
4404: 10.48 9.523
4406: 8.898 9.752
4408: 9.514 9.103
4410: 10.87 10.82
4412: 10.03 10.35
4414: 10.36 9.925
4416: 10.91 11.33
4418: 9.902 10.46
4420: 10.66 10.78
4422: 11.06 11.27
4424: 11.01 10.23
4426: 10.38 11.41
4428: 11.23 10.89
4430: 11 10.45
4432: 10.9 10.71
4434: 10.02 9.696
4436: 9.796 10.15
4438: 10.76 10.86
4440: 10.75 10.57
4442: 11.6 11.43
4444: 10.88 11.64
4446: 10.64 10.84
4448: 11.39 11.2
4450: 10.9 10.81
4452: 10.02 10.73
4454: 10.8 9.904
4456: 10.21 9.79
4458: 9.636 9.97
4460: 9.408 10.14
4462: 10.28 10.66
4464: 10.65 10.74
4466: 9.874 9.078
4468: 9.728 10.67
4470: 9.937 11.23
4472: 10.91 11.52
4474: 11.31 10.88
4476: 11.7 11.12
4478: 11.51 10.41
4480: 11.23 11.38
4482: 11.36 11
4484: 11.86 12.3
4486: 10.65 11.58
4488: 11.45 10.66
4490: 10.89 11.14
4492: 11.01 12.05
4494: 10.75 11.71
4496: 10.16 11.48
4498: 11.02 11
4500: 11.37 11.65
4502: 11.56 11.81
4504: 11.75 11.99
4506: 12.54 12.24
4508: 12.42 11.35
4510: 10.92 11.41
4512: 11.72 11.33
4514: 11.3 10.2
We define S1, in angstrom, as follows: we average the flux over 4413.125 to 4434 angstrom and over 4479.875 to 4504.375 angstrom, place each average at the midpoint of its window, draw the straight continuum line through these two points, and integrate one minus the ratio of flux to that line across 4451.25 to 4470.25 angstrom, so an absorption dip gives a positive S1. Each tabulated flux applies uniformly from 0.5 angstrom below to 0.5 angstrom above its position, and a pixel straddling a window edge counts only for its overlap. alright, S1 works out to 1.6 angstrom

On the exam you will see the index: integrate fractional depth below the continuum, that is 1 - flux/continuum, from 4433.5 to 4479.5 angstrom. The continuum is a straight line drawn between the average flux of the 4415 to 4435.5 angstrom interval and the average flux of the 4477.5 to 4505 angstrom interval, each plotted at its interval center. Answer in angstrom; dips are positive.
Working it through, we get 1.7 angstrom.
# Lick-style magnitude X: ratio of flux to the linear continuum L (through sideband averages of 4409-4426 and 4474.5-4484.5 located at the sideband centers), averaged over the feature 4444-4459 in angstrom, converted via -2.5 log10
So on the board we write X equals 0.03 mag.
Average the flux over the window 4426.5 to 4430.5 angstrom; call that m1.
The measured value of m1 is 11.1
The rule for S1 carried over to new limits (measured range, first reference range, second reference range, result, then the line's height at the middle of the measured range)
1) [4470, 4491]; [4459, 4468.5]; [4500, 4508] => -0.7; 10.8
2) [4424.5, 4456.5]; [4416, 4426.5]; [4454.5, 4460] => -1.4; 10.3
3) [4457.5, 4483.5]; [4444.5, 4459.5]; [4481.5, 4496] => 0.7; 10.9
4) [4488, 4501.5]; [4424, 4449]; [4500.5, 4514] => 0.5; 11.6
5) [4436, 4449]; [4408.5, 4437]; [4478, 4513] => -0.2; 10.8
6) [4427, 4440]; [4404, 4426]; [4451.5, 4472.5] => -0.4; 10.3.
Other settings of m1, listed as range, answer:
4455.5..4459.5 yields 9.9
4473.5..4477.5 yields 11.3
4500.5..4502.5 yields 11.6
